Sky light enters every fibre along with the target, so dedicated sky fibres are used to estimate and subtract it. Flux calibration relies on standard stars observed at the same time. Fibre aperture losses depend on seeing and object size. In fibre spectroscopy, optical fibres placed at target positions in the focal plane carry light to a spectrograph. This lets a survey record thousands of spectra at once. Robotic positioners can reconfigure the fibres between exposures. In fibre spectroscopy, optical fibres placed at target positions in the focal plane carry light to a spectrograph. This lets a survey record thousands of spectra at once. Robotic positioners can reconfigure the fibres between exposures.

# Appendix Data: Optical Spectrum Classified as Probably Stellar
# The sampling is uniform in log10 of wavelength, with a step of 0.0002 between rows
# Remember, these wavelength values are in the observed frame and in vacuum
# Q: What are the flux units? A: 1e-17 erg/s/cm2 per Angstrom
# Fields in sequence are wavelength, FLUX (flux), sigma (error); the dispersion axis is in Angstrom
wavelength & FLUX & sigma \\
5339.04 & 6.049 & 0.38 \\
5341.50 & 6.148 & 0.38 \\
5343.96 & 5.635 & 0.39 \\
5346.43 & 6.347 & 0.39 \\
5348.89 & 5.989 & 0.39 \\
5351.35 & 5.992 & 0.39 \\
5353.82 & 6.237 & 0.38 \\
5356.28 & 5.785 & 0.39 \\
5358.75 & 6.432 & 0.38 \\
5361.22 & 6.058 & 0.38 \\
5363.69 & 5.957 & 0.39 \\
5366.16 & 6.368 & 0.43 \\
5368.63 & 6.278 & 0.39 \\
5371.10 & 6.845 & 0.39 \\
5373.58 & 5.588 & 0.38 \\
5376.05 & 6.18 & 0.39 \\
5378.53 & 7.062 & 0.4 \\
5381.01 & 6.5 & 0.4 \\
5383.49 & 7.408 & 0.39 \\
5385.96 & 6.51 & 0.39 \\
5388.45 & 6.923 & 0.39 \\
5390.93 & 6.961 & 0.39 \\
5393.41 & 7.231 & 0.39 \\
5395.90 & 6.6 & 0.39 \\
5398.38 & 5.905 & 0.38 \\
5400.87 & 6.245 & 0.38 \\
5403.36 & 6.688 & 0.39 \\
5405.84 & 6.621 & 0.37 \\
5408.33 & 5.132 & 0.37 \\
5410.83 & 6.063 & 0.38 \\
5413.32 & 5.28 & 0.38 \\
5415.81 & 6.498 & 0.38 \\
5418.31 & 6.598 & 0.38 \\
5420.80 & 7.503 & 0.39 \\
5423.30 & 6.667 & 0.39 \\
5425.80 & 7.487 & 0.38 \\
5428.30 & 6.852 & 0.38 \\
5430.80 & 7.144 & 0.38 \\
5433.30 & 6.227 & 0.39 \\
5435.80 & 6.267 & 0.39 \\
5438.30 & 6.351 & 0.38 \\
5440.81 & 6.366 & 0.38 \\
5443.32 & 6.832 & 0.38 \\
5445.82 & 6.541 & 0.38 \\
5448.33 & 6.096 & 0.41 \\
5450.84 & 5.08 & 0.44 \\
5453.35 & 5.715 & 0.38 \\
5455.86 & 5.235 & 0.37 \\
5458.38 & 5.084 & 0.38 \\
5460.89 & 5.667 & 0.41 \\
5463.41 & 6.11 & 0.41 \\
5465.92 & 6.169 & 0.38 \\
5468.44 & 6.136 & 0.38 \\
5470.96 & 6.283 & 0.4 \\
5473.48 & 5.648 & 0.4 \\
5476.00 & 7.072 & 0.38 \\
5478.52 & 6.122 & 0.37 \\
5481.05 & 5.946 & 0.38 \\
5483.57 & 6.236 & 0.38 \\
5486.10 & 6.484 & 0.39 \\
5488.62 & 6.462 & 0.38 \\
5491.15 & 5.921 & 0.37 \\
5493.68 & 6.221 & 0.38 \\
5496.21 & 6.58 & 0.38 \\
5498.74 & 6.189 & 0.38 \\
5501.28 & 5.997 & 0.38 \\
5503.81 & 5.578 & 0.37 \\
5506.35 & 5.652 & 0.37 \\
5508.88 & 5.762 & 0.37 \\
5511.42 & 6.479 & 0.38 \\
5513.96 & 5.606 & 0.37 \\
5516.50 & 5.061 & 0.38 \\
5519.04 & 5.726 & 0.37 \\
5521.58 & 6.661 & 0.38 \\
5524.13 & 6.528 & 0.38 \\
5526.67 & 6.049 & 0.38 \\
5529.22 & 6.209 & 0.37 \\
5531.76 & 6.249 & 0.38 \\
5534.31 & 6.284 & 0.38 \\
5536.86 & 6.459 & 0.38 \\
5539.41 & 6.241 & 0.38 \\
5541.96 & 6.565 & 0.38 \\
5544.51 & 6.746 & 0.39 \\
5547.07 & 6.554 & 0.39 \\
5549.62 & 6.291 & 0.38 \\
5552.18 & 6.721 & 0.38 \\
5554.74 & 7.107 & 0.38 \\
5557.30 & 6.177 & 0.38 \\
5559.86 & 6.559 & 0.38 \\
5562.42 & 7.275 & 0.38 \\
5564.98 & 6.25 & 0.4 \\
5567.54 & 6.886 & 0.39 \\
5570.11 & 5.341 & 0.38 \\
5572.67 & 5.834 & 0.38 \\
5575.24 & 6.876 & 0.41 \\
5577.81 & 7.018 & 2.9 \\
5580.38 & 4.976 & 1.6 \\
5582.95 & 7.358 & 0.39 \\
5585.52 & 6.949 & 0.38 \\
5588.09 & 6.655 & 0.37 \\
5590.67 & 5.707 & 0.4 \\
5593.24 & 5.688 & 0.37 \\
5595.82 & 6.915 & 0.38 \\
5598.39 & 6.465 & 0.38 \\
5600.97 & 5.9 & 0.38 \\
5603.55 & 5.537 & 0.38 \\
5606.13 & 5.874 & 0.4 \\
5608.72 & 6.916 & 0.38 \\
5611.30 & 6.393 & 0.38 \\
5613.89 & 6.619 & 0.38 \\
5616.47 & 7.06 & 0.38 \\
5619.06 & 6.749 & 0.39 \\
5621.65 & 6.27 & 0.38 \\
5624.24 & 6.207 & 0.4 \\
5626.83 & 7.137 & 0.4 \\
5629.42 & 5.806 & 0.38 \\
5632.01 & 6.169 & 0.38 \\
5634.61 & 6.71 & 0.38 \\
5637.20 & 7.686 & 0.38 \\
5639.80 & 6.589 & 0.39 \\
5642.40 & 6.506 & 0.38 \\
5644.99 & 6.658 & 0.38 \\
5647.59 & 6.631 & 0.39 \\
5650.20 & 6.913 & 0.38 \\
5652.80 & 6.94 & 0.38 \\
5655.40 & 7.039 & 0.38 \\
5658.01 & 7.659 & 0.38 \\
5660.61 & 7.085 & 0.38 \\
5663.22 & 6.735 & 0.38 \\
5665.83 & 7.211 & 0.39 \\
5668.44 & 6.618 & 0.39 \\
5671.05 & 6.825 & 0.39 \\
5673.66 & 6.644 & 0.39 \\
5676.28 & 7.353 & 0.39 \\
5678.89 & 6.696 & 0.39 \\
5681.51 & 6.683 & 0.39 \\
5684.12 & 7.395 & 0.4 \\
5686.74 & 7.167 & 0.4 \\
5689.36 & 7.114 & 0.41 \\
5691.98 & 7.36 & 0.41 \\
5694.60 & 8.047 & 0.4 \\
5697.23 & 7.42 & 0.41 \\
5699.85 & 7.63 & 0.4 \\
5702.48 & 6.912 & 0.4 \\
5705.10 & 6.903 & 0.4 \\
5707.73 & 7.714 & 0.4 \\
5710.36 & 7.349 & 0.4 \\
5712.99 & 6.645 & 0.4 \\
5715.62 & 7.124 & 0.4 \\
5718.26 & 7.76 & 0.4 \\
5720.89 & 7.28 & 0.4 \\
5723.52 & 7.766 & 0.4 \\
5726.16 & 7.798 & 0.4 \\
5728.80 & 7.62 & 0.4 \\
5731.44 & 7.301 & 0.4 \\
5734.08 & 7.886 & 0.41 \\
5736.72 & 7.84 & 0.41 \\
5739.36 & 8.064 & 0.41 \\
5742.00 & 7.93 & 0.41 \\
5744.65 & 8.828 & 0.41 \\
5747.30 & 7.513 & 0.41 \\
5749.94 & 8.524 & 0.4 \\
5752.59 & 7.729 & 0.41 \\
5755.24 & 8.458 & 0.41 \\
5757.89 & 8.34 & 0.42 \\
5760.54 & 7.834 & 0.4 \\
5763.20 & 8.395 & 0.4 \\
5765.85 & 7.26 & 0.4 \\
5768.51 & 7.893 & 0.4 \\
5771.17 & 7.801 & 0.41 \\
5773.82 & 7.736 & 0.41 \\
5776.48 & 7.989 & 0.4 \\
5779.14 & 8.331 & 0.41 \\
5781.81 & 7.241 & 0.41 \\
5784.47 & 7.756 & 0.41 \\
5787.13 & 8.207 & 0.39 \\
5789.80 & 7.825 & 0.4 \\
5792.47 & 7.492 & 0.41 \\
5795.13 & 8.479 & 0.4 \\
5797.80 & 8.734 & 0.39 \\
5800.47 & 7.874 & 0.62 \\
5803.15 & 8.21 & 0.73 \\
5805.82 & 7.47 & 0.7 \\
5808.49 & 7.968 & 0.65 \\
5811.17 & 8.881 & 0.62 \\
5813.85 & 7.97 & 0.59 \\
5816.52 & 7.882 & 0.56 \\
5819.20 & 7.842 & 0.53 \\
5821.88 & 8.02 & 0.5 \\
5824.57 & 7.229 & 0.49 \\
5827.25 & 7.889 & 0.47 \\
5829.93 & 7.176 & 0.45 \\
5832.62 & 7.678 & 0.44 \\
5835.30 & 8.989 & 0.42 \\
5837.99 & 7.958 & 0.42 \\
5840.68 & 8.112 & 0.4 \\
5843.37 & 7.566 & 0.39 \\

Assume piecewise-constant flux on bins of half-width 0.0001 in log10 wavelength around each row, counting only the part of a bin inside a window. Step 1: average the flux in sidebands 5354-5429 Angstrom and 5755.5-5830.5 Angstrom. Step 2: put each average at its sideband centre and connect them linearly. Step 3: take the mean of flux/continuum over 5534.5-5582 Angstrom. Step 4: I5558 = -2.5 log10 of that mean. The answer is 0.102 mag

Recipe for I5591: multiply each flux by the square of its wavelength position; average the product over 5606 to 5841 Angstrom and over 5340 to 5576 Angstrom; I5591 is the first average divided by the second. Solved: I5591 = 1.31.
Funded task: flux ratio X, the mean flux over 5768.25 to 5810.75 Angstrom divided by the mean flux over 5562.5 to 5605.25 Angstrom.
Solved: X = 1.3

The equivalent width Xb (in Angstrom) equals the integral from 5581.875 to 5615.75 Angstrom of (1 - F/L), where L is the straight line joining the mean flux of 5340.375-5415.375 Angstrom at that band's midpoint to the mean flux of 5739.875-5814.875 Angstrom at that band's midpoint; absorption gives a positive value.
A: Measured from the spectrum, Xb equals 4.0 Angstrom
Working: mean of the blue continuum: 6.3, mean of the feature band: 6.39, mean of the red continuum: 8.02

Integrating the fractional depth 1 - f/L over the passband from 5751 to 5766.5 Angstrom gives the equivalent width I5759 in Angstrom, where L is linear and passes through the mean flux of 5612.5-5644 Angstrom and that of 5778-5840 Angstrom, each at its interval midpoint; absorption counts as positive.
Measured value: -0.9 Angstrom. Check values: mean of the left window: 6.63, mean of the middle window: 8.04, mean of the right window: 7.96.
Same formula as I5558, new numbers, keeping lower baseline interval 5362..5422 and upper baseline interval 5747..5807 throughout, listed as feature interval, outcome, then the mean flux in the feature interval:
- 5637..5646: 0.102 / 6.77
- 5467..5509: 0.115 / 6.14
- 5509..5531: 0.155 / 6.03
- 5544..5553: 0.082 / 6.55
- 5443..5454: 0.114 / 6.01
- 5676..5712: 0.056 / 7.26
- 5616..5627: 0.117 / 6.61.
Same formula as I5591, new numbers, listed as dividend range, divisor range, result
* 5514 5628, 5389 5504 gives 1.06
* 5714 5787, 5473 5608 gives 1.35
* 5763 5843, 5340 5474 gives 1.45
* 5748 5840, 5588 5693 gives 1.26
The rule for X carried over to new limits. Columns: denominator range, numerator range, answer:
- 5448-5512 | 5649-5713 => 1.19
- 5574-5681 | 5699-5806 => 1.18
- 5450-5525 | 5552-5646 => 1.08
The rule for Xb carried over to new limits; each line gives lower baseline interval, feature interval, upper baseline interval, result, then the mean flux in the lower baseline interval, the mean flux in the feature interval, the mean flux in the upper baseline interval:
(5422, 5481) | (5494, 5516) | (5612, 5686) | 1.44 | 6.22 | 5.96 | 6.81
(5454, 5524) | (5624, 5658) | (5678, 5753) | 1.36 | 6.01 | 6.74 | 7.52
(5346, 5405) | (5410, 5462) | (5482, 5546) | 0.35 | 6.42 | 6.27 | 6.16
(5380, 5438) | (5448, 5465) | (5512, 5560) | 2.42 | 6.58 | 5.55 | 6.3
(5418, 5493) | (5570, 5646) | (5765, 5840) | 6.13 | 6.27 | 6.44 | 7.93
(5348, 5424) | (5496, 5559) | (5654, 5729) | 5.21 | 6.39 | 6.22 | 7.22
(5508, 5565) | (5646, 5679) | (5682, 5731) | 0.69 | 6.33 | 6.96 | 7.38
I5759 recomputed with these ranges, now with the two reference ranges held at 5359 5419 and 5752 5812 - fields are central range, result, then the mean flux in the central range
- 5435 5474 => 4.0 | 5.98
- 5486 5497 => 0.8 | 6.31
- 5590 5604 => 2.2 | 6.08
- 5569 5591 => 2.6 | 6.33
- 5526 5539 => 1.3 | 6.26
